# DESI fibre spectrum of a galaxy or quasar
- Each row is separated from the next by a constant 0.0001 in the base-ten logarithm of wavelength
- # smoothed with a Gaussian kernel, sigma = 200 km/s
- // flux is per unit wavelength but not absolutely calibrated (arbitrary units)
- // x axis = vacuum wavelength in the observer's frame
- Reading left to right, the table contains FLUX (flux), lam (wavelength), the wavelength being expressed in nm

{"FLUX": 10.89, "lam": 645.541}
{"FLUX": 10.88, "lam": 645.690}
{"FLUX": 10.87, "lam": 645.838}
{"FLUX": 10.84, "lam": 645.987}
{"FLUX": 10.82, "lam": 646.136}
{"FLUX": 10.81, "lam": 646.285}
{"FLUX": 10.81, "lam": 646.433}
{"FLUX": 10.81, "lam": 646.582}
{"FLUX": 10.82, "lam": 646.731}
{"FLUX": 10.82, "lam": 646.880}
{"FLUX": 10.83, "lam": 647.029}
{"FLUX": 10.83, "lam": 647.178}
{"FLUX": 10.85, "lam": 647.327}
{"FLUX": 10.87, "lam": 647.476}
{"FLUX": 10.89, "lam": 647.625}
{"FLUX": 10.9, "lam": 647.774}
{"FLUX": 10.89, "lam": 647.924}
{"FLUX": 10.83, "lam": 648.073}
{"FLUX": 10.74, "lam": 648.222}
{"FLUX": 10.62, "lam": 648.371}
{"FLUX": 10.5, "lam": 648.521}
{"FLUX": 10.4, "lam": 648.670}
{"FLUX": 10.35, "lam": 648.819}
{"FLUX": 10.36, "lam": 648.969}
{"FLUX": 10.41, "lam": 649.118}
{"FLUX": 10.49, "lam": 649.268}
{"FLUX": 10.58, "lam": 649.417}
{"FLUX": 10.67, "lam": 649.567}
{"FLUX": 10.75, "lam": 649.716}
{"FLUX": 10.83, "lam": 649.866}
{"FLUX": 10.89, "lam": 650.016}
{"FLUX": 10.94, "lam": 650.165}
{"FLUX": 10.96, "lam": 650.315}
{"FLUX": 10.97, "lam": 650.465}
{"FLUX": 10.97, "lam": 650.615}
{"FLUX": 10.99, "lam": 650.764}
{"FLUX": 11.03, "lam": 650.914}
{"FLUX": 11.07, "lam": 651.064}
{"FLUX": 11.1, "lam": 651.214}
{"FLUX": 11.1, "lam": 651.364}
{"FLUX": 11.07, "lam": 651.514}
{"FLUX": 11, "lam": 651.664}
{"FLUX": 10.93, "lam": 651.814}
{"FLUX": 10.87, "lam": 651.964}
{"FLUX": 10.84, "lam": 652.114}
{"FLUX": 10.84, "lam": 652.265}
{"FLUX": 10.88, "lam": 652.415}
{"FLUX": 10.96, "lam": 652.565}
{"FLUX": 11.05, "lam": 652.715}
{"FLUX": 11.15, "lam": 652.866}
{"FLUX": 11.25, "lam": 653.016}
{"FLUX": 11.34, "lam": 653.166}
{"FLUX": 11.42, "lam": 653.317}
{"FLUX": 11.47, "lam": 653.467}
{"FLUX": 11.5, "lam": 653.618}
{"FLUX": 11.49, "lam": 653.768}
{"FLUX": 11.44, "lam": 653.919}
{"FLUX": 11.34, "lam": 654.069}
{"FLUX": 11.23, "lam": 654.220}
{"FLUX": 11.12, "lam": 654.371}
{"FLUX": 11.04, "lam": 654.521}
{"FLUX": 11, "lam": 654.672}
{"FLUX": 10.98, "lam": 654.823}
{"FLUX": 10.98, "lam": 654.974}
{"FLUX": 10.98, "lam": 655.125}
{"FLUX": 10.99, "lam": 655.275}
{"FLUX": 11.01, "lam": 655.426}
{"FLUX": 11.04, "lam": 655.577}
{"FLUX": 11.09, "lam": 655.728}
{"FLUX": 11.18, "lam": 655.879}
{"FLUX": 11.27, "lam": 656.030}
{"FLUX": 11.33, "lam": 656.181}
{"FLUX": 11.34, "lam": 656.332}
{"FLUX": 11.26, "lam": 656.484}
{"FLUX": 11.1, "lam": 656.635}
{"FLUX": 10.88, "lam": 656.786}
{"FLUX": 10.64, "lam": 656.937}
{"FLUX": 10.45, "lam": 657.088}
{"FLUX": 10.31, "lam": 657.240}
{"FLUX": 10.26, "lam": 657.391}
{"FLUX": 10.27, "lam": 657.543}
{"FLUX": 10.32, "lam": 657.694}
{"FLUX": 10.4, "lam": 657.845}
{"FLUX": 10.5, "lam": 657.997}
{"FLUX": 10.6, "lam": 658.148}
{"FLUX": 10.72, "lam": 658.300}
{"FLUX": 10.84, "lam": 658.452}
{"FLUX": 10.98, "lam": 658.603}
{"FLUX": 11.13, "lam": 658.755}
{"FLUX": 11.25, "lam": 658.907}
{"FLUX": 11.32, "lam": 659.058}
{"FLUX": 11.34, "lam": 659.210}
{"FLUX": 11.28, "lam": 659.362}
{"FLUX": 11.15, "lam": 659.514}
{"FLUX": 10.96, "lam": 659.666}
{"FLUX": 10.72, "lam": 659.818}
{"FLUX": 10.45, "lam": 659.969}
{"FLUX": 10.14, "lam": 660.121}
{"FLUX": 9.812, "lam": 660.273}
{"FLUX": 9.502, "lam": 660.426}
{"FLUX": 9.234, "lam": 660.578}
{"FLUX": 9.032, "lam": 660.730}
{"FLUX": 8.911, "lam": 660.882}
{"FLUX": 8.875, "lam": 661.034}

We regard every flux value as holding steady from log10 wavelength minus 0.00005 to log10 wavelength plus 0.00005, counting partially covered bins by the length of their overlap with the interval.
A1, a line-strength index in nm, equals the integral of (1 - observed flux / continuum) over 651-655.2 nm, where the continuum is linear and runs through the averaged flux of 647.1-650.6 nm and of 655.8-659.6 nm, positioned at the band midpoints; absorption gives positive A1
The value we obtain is -0.13 nm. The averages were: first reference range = 10.7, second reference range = 10.9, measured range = 11.1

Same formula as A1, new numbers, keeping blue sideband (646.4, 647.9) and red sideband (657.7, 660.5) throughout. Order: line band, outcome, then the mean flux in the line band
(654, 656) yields -0.06 nm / 11.1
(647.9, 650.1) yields 0.04 nm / 10.6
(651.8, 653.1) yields -0.02 nm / 11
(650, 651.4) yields -0.03 nm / 11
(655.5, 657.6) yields -0.03 nm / 10.9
